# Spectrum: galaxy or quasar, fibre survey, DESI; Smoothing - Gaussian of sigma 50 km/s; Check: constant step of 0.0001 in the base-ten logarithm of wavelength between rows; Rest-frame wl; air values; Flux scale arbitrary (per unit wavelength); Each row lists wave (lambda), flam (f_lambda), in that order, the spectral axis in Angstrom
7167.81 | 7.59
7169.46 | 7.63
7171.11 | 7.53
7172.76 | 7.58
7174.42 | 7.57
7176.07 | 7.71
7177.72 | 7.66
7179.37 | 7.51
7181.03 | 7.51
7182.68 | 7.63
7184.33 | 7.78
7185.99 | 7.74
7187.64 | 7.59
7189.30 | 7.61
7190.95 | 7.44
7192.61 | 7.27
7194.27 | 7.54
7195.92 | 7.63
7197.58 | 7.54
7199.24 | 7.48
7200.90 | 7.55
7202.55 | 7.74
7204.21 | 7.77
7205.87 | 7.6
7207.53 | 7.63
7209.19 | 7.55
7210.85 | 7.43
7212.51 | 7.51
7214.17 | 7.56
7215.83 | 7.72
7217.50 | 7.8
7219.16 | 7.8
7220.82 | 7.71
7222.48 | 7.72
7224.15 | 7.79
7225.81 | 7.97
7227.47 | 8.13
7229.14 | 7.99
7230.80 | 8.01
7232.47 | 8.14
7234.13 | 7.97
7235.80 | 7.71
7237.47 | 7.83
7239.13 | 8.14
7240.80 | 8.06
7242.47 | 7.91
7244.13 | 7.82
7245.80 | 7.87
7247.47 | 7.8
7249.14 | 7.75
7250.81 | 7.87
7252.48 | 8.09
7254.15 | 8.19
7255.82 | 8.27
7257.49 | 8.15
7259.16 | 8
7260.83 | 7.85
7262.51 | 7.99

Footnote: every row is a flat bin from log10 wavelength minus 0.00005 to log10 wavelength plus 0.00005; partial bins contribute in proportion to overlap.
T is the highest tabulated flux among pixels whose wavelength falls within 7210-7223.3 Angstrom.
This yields 7.8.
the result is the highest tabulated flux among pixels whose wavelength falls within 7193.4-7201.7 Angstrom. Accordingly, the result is 7.63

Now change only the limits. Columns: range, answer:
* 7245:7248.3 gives 7.87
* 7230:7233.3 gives 8.14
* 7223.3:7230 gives 8.13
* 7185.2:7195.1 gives 7.74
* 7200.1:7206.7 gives 7.77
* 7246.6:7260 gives 8.27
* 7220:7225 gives 7.79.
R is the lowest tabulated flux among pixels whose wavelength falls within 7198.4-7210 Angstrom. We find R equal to 7.48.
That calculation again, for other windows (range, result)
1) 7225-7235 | 7.97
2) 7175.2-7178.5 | 7.66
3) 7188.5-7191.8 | 7.44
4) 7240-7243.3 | 7.91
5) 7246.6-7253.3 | 7.75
